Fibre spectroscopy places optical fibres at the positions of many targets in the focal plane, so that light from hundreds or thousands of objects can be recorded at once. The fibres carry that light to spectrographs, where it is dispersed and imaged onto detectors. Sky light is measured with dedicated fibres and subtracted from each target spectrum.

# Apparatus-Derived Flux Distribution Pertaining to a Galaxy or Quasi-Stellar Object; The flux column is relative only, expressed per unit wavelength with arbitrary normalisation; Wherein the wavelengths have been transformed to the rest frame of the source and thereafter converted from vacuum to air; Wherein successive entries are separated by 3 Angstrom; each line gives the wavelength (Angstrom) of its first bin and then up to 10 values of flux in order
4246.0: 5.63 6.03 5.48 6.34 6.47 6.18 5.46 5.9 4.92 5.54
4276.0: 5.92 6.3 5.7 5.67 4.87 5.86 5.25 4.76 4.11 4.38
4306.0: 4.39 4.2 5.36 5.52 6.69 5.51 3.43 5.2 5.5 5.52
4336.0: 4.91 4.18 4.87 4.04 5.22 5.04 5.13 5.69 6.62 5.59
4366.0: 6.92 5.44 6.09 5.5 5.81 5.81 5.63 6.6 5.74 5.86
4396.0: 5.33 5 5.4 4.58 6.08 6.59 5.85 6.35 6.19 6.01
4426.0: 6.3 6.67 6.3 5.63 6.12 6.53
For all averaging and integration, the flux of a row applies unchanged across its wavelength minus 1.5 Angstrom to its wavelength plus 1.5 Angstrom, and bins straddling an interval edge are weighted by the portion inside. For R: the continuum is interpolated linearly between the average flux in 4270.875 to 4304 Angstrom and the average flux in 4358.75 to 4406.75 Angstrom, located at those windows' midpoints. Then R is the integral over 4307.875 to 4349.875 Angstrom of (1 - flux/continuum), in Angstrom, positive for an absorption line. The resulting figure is 3.7 Angstrom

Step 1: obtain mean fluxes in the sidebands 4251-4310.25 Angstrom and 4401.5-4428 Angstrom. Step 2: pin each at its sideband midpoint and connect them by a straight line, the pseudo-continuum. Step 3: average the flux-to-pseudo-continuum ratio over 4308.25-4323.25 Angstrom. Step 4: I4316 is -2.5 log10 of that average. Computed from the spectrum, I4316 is 0.02 mag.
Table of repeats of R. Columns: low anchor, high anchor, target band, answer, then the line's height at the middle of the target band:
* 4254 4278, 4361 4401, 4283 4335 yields 6.7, 5.83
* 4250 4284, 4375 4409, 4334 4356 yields 3.4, 5.7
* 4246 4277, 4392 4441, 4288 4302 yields 2.1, 5.83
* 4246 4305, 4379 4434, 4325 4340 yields 1.7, 5.69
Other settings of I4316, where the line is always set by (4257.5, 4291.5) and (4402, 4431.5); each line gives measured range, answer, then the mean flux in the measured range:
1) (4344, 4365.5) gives 0.09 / 5.44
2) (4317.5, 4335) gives 0.12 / 5.22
